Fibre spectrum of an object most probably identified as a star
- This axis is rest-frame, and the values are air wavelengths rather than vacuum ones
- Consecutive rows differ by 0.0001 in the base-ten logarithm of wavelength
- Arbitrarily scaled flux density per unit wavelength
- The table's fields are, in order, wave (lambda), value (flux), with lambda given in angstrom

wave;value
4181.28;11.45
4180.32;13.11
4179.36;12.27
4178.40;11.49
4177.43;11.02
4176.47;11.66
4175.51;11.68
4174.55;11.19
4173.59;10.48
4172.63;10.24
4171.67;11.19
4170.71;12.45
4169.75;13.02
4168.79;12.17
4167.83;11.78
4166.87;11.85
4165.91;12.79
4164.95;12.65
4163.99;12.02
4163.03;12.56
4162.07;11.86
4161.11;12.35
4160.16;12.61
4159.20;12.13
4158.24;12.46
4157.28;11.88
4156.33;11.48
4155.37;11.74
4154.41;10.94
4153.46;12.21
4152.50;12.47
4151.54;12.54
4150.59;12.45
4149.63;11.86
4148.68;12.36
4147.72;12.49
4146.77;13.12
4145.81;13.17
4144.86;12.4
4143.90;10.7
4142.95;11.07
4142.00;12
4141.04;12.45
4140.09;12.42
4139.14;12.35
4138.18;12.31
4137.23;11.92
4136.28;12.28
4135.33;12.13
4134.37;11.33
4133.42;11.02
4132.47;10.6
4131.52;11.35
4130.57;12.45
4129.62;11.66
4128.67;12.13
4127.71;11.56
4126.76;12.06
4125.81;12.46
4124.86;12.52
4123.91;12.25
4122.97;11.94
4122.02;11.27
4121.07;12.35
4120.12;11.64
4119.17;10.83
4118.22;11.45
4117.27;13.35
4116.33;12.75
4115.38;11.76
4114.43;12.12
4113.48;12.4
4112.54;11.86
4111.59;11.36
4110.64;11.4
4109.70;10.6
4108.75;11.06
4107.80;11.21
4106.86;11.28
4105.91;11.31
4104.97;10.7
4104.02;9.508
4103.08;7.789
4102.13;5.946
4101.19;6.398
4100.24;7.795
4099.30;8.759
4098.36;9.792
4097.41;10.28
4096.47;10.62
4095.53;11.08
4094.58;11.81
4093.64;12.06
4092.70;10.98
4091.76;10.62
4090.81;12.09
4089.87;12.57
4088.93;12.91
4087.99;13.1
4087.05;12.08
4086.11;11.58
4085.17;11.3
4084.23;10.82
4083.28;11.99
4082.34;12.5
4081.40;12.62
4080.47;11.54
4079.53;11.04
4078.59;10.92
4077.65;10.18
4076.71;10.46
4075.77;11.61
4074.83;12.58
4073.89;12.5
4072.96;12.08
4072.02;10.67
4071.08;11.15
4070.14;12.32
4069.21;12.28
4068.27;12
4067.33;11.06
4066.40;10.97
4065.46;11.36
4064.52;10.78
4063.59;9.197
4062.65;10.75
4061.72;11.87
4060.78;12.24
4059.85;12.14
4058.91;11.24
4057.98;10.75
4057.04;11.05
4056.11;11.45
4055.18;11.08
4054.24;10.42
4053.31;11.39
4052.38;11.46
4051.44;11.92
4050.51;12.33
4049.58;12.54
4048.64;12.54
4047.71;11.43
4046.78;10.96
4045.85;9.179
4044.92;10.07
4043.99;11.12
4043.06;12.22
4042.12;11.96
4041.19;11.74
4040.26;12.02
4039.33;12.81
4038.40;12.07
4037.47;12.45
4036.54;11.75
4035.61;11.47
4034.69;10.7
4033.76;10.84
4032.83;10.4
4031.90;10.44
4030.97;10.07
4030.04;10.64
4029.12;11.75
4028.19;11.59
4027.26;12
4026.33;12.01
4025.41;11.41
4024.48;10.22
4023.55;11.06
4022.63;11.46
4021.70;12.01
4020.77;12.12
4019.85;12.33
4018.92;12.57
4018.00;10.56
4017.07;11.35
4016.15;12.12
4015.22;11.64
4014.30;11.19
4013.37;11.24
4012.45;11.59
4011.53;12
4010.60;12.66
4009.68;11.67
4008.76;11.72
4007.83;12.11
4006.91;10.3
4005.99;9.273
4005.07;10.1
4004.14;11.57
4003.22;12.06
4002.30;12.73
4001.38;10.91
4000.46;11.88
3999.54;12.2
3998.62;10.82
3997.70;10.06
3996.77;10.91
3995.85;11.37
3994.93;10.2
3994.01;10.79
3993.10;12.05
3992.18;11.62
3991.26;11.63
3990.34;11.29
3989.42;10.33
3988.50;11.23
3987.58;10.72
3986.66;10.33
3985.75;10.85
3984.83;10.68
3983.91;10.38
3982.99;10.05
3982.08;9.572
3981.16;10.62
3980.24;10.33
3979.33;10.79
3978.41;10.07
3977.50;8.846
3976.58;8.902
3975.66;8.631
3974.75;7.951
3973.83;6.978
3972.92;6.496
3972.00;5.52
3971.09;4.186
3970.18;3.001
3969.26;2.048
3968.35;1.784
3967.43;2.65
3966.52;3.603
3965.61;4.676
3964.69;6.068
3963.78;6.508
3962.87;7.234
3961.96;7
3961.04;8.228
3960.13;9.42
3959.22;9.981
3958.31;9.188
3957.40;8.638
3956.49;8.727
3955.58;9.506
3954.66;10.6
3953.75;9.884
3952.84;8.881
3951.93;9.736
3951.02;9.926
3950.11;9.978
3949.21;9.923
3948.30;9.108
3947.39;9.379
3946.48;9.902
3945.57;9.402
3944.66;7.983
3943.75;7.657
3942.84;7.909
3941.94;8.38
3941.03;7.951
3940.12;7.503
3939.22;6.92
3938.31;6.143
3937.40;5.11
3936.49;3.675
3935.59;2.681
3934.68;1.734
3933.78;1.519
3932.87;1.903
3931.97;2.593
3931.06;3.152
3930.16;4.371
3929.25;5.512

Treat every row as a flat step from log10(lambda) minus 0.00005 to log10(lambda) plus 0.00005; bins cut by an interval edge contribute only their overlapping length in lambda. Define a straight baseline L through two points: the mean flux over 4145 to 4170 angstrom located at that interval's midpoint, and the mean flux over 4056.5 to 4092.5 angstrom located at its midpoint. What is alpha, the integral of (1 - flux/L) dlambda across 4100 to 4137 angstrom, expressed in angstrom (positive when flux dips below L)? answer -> 2.26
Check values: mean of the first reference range 11.5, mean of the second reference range 12.3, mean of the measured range 11.2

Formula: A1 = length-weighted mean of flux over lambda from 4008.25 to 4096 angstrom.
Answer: 11.5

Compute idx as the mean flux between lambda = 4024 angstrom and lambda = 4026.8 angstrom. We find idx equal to 11.2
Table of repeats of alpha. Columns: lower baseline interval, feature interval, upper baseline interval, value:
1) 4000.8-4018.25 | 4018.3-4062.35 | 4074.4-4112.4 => -1.0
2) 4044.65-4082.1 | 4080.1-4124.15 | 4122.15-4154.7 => 2.2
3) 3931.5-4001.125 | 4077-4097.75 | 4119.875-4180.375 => -1.7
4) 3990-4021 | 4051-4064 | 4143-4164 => 0.5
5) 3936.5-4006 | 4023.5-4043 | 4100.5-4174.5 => -3.0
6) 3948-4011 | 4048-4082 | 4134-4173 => -2.5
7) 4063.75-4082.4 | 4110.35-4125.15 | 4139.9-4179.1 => -0.3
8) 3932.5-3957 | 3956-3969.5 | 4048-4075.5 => 2.7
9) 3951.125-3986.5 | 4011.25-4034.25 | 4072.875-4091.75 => -3.9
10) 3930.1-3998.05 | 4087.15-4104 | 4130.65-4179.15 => 0.6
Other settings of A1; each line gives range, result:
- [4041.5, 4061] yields 11.4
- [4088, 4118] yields 10.8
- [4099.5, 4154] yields 11.5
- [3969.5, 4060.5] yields 10.8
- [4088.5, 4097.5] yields 11.6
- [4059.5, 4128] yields 11.3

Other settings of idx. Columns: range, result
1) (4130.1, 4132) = 11.9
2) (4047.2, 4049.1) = 12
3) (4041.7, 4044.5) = 11.7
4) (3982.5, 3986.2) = 10.5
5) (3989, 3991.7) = 11.1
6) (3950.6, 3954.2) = 9.6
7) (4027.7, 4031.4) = 11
